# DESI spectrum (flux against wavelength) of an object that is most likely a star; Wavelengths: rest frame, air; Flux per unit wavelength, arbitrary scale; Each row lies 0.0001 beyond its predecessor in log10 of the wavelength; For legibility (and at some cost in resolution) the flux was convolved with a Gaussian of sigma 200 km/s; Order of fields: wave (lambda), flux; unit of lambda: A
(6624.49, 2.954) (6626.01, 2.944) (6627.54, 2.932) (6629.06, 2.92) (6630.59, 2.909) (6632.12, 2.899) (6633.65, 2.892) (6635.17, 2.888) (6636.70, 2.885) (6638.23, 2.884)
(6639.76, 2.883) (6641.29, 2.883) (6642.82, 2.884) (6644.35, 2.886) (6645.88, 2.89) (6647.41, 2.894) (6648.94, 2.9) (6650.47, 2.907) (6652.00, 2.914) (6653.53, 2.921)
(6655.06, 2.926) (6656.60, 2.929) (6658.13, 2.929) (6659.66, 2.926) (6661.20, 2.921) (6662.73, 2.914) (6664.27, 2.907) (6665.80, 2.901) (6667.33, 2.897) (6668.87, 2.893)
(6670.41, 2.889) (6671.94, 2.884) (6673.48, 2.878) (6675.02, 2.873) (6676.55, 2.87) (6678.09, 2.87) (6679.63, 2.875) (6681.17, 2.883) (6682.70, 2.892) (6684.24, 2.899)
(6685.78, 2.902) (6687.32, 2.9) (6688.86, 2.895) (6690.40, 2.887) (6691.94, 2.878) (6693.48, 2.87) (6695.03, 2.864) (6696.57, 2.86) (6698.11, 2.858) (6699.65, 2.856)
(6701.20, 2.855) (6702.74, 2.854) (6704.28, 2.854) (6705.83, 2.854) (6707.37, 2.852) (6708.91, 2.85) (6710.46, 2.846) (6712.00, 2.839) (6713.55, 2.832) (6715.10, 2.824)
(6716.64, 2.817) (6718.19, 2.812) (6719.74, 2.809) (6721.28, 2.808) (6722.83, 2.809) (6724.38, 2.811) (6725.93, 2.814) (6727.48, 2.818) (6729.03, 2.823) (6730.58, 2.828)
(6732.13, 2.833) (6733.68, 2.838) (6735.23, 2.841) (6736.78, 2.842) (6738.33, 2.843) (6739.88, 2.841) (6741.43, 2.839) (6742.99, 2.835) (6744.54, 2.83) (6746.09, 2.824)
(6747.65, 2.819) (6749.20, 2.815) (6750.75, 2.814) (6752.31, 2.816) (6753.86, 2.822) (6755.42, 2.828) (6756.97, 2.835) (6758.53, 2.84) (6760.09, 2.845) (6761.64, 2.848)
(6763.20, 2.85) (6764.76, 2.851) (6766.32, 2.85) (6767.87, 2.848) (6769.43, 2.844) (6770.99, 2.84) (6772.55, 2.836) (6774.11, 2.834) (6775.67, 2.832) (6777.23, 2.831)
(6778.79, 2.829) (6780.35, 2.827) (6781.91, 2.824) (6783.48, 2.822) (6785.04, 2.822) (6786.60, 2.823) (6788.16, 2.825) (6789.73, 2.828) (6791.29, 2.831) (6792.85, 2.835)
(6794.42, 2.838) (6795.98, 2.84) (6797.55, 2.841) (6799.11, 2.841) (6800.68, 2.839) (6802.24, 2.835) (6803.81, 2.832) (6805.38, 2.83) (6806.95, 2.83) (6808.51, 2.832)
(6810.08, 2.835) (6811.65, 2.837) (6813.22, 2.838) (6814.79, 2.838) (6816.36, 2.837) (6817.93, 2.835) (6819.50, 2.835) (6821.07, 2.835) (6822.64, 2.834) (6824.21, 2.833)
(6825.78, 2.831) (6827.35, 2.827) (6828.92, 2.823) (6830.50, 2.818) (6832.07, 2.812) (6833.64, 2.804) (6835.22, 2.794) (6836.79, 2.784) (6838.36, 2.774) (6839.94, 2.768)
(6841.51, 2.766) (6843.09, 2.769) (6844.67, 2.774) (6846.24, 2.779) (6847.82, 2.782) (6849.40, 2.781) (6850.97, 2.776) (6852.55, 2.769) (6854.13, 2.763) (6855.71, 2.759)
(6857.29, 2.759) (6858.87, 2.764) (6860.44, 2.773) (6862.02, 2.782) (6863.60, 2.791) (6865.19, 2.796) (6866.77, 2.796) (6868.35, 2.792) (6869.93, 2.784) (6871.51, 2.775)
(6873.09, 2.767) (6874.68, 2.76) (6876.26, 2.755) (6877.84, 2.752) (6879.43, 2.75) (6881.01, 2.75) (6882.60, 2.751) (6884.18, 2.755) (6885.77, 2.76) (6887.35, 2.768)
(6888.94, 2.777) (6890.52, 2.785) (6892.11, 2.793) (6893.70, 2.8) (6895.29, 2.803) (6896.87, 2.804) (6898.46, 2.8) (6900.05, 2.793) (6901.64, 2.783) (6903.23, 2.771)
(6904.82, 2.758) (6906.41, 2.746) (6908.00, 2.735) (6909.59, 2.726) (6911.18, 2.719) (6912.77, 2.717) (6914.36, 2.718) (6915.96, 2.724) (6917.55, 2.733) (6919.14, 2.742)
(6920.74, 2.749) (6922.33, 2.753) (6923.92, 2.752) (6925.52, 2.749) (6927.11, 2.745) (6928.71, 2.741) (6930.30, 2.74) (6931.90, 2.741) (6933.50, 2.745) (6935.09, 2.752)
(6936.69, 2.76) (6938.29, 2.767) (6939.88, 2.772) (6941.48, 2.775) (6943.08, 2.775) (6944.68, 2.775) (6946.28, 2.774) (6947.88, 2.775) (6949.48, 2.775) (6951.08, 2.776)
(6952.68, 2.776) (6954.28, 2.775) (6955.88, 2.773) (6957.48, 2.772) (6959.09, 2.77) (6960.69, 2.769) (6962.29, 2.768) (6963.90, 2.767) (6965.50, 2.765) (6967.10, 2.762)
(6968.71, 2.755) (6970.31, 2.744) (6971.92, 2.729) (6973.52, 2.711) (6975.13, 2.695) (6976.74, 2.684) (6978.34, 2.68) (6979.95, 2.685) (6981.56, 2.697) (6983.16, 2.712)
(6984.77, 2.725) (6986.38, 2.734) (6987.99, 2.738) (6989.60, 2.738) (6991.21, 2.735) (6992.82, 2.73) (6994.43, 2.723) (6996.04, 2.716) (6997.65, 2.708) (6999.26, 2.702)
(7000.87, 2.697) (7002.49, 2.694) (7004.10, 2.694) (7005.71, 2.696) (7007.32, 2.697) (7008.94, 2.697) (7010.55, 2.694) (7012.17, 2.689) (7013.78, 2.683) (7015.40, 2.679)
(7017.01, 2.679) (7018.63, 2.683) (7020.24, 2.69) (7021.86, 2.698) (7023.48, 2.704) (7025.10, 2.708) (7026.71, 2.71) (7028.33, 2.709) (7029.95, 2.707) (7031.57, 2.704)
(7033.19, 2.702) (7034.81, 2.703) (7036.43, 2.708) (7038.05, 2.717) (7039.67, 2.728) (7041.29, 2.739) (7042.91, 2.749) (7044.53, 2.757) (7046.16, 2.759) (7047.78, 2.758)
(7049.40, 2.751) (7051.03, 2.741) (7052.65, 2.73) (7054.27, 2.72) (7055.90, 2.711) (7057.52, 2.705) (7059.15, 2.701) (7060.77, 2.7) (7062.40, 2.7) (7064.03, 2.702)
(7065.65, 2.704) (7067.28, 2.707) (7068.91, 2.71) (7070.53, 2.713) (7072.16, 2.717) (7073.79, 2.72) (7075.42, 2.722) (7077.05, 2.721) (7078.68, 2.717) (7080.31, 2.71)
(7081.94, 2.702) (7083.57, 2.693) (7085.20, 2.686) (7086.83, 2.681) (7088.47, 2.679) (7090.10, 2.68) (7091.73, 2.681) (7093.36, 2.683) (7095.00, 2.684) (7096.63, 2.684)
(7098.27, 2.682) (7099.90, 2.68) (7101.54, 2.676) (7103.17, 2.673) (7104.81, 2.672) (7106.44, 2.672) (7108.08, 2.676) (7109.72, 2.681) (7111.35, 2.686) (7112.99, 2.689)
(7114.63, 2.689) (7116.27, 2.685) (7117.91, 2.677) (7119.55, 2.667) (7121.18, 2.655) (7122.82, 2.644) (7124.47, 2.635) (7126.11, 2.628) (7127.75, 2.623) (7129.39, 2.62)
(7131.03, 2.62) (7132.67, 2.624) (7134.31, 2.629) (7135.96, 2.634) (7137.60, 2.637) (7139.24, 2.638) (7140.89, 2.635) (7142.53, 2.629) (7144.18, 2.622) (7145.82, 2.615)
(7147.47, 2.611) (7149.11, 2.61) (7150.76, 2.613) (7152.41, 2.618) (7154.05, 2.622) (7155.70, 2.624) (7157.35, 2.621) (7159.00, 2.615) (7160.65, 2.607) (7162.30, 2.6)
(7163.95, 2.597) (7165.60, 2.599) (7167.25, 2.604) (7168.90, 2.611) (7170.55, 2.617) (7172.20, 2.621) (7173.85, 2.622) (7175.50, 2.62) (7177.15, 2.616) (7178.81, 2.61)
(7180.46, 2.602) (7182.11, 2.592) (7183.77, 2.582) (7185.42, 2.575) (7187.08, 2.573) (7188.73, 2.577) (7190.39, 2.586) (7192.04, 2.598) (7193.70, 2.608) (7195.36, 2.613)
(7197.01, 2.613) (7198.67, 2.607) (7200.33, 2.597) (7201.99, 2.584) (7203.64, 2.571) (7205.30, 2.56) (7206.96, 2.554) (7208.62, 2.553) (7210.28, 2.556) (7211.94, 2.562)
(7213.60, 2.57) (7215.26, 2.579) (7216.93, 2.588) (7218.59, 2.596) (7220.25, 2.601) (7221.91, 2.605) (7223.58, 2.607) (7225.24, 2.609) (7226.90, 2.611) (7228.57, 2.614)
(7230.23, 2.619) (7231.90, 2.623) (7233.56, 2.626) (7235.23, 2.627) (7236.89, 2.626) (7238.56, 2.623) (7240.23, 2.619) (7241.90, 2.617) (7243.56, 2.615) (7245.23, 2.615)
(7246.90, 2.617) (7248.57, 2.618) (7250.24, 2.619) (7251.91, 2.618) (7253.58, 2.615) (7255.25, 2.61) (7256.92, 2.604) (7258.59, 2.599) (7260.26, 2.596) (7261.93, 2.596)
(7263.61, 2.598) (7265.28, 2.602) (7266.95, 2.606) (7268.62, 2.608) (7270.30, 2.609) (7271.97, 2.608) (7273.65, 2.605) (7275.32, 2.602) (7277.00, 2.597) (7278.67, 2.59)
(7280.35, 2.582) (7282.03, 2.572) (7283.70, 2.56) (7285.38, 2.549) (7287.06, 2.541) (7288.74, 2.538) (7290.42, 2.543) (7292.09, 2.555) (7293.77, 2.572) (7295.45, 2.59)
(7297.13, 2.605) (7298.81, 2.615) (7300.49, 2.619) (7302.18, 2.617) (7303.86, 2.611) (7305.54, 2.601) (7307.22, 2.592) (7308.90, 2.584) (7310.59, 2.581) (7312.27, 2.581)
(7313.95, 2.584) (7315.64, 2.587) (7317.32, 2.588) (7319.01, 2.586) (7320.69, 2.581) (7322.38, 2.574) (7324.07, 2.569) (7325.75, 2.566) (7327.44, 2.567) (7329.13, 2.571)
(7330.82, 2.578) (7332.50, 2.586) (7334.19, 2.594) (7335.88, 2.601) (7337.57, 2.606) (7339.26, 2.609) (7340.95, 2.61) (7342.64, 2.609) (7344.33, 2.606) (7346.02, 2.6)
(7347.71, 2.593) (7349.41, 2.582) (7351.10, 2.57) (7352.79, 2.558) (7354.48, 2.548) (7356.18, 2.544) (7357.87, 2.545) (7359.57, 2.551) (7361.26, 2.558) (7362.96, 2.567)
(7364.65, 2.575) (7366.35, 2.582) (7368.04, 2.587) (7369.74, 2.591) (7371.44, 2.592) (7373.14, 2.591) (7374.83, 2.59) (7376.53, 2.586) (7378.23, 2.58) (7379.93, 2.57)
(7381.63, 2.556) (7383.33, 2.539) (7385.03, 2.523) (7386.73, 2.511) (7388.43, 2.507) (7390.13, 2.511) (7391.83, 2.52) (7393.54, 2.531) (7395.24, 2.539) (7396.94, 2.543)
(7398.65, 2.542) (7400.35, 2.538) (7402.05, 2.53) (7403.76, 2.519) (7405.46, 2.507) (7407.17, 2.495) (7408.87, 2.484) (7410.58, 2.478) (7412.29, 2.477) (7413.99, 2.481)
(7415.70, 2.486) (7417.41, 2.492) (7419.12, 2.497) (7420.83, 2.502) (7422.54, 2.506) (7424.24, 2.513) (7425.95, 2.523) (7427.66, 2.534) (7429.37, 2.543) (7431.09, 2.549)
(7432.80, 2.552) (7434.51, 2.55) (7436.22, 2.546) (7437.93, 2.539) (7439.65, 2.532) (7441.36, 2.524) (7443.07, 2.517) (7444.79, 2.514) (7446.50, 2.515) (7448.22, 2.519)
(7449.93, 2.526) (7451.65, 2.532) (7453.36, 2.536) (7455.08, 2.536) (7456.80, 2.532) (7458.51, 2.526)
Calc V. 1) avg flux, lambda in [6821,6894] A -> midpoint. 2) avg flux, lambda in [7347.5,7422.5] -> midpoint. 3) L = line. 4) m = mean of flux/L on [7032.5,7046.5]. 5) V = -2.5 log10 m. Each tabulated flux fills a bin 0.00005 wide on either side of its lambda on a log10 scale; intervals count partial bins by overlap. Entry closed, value -0.01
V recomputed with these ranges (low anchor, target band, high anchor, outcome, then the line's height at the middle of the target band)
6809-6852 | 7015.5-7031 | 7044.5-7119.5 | 0.011 mag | 2.73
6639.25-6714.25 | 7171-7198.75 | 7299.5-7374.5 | 0.021 mag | 2.65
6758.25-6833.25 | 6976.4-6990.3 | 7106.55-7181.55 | 0.005 mag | 2.72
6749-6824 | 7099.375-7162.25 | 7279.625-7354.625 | 0.012 mag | 2.67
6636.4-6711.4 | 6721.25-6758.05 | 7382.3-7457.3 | 0.011 mag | 2.85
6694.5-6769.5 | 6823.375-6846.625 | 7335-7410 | -0.003 mag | 2.79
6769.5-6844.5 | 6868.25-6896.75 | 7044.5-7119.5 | 0.007 mag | 2.79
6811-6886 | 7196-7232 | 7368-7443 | 0.013 mag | 2.62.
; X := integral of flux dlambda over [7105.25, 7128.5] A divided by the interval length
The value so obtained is 2.67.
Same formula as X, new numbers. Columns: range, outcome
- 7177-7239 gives 2.59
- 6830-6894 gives 2.78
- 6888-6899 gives 2.79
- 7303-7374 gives 2.58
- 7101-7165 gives 2.64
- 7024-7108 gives 2.71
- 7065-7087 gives 2.71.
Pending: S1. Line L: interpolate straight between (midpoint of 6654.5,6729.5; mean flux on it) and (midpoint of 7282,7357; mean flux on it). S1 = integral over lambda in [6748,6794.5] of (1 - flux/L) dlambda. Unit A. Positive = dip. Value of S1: 0.0 A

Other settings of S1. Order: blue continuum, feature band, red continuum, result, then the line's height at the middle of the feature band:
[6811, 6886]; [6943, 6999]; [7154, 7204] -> -0.44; 2.72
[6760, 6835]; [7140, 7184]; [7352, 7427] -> 0.61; 2.65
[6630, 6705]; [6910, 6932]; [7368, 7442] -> 0.23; 2.77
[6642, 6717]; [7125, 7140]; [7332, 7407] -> 0.25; 2.67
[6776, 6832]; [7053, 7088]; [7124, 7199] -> -0.51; 2.67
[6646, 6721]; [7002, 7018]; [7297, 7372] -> 0.24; 2.73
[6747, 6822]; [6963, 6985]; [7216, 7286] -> 0.15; 2.74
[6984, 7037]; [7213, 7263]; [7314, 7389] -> 0.16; 2.62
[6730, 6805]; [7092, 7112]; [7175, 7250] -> -0.17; 2.66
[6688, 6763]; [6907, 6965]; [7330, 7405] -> -0.14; 2.75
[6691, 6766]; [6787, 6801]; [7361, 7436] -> -0.14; 2.81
